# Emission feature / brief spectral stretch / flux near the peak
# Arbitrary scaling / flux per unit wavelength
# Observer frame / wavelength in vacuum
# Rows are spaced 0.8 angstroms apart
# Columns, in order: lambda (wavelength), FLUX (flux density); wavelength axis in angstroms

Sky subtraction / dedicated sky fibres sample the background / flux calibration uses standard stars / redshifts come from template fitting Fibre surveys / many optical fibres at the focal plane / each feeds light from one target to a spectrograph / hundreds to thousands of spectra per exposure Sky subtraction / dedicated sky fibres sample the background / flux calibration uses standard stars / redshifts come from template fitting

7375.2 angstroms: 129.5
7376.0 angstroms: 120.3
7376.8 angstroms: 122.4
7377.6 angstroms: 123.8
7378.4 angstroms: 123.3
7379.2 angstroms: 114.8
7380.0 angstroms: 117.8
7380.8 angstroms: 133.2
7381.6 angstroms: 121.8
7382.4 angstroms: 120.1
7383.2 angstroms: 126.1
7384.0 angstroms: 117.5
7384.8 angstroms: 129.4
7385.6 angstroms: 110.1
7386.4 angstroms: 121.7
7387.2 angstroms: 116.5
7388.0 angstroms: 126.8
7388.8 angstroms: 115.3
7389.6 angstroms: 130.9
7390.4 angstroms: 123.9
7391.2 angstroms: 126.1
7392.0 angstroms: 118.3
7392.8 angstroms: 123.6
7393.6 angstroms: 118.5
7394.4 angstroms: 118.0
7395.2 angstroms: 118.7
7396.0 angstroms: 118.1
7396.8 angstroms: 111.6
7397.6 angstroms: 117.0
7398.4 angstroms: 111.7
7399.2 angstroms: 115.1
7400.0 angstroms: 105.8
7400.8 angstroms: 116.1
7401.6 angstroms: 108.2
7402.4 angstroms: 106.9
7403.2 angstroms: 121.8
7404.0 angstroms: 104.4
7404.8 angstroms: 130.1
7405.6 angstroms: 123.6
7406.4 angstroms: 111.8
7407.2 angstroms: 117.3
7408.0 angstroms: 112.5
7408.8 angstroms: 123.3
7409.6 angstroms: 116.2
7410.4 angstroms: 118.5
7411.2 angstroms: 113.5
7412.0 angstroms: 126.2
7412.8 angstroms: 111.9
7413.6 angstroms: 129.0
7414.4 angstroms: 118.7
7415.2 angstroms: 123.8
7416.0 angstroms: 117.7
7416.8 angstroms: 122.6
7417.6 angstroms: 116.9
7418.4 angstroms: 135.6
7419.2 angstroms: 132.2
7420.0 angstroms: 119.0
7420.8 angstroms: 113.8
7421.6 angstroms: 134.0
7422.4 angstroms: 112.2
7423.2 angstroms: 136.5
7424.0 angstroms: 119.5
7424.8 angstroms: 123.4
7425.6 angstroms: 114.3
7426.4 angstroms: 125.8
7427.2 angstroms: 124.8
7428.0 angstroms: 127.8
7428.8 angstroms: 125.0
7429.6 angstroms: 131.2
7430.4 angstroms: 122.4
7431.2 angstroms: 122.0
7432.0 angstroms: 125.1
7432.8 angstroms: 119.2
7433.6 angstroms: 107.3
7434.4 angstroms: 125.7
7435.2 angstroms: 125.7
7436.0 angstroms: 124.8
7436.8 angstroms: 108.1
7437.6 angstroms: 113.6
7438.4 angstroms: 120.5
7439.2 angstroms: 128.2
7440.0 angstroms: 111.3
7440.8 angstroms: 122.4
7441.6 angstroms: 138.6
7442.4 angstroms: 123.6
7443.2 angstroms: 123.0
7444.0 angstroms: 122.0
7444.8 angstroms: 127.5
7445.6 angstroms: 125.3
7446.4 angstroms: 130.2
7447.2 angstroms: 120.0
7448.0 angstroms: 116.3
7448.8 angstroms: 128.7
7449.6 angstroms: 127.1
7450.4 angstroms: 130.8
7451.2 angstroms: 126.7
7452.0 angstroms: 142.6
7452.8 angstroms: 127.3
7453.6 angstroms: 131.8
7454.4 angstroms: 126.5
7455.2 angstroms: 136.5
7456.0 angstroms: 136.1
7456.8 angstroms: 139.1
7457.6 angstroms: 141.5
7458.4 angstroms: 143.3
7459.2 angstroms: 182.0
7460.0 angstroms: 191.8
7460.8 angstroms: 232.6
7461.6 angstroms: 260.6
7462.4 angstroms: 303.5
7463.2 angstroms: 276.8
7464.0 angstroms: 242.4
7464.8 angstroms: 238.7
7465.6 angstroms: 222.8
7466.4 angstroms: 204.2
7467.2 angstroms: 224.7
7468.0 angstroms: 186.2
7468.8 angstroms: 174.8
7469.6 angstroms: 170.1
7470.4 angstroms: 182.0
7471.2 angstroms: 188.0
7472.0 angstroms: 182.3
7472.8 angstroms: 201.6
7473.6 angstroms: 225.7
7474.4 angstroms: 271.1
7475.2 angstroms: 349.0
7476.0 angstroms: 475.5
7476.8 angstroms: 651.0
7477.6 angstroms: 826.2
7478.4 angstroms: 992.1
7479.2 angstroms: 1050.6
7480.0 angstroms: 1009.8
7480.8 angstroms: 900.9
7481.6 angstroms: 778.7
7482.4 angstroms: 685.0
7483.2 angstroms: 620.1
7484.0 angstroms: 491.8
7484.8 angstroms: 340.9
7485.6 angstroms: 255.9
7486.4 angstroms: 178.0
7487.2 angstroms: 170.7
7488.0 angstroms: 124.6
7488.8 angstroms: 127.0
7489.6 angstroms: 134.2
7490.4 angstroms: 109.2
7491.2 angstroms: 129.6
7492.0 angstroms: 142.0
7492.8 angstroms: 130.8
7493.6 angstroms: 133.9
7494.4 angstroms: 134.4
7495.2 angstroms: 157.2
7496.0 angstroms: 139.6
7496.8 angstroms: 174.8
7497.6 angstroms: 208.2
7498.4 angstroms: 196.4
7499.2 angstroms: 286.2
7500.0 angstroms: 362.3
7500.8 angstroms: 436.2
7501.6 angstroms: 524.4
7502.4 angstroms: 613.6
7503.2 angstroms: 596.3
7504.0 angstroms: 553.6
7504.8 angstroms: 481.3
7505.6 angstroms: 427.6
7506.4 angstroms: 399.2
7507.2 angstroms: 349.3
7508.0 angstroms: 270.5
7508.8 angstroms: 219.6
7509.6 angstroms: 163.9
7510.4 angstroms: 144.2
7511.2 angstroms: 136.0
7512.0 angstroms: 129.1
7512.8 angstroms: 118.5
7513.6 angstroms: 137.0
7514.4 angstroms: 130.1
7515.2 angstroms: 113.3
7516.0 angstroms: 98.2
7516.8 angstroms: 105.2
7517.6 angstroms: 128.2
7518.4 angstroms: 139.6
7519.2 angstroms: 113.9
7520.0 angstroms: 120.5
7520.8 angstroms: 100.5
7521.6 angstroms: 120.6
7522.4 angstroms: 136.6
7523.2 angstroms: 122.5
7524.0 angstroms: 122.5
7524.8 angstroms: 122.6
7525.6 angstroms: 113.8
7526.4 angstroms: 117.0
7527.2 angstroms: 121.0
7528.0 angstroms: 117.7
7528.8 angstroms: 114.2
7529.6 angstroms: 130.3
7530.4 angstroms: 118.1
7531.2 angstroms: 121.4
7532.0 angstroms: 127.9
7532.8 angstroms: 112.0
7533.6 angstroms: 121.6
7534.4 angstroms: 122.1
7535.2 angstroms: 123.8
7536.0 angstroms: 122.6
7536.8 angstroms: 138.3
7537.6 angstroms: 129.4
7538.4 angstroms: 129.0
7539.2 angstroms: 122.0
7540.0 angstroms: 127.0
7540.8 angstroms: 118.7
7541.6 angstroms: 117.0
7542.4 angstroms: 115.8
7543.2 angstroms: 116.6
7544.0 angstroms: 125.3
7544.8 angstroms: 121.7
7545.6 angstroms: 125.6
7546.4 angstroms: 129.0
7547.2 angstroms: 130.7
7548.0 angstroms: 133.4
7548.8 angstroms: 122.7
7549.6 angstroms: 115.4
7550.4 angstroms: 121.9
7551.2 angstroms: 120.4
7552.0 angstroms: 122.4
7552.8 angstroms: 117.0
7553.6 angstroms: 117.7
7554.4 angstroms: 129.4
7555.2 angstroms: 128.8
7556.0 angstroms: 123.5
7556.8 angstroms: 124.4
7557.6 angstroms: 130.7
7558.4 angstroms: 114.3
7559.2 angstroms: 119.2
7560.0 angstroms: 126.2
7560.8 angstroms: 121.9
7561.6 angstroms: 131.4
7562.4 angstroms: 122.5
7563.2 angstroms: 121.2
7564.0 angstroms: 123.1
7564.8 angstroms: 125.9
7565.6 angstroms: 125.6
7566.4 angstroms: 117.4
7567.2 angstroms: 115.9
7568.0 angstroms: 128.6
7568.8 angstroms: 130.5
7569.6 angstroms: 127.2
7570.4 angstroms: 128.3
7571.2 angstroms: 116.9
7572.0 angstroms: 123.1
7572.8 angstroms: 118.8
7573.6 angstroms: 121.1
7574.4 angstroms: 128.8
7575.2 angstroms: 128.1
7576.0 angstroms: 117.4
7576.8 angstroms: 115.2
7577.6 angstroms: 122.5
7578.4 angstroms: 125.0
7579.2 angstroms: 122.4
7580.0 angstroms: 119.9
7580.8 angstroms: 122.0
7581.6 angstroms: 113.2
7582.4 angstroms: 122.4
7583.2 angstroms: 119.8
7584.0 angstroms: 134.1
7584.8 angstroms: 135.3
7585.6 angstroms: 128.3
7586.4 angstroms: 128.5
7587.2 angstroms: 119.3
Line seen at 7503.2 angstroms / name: [N II]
